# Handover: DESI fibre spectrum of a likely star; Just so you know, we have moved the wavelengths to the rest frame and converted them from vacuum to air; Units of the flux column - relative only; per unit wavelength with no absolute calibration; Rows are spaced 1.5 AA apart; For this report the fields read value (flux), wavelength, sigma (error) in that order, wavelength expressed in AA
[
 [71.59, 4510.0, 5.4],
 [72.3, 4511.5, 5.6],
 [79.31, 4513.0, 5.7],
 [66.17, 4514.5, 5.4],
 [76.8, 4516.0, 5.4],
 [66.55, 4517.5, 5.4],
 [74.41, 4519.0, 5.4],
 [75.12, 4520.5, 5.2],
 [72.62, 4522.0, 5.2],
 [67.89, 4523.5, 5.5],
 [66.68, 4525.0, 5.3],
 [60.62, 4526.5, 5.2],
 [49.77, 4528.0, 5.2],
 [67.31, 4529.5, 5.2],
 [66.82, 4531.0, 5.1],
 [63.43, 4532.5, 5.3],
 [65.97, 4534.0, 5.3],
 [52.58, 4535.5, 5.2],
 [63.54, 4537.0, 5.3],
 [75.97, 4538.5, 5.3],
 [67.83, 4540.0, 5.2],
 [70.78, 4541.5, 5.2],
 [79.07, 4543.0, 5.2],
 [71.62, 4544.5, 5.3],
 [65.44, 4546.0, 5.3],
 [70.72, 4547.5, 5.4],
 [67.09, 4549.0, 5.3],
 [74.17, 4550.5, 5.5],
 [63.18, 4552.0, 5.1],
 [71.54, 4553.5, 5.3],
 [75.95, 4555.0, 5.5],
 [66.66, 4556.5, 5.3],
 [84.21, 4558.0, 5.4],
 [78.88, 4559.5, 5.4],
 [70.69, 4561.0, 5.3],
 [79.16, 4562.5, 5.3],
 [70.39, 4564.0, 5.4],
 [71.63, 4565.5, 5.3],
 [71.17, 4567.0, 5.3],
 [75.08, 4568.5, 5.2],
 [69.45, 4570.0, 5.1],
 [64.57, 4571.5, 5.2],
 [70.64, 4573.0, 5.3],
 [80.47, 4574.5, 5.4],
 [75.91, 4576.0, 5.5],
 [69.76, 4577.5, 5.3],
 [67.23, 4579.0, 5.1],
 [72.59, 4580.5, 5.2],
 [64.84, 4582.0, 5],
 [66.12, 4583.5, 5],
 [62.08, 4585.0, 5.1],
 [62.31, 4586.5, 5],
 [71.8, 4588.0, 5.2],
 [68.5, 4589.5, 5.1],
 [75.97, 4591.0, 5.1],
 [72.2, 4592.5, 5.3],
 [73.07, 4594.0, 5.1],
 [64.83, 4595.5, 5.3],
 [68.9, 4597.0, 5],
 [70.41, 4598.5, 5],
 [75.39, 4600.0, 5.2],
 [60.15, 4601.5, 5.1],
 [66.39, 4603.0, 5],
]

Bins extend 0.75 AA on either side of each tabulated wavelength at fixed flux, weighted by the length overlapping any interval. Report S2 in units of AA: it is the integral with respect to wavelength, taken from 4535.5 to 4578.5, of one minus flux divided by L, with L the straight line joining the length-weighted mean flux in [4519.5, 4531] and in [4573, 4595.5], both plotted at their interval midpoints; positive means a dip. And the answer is -2.2 AA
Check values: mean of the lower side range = 66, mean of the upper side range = 70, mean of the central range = 71.6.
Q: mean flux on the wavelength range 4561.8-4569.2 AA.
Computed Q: 73.4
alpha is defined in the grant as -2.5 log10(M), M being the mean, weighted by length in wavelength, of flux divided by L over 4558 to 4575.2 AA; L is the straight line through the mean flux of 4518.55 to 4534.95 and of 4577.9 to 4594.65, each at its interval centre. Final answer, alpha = -0.08 mag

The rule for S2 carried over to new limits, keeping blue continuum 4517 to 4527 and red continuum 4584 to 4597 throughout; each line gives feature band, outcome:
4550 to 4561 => -0.7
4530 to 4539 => 0.6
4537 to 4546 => -0.3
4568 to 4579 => -0.5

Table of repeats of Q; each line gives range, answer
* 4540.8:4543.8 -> 74.9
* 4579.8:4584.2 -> 67.8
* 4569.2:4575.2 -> 71.2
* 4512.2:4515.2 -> 72.8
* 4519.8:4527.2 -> 68.6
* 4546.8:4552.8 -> 68.8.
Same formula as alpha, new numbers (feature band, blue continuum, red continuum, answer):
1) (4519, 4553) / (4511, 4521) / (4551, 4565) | 0.09 mag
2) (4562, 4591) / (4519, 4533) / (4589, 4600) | -0.01 mag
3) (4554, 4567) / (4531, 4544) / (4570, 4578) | -0.06 mag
